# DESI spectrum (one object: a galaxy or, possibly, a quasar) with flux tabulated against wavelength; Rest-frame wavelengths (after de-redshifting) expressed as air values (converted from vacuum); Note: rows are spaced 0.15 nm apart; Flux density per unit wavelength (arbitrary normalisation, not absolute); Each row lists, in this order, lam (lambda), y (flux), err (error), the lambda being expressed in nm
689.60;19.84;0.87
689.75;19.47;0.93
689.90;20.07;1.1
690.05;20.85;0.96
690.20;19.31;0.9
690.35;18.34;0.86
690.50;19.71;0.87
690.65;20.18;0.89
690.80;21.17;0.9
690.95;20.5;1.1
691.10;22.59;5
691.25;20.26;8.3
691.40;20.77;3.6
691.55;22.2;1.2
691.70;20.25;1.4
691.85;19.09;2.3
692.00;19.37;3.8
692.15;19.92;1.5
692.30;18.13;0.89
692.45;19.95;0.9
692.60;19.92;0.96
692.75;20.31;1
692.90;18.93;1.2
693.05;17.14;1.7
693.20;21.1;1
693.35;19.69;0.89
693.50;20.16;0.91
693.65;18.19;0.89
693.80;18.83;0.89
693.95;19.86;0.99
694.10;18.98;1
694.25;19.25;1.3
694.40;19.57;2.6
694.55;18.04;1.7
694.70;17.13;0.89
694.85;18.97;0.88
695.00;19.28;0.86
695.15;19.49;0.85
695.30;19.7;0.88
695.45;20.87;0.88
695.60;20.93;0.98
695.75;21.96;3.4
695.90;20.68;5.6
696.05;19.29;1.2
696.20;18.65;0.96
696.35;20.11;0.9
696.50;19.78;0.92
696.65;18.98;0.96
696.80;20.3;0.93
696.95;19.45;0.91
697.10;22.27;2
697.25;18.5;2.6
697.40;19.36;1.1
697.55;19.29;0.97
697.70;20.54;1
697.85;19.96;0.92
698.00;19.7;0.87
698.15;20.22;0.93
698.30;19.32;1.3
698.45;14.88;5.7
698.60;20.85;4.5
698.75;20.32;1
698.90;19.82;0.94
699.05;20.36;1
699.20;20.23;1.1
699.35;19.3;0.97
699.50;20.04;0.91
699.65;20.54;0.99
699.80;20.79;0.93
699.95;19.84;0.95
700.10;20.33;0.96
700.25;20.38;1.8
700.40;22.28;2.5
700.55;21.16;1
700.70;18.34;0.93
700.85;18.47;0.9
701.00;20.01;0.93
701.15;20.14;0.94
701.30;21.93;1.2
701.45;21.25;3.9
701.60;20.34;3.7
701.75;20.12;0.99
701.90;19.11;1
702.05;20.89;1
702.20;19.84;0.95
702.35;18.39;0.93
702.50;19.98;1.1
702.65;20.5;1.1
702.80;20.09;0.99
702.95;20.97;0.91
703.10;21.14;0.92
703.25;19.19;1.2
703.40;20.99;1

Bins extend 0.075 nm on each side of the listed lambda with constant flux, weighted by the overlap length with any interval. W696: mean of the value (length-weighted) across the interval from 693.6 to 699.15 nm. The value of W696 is 19.6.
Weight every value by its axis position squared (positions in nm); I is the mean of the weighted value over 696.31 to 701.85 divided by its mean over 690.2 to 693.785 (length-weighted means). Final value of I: 1.0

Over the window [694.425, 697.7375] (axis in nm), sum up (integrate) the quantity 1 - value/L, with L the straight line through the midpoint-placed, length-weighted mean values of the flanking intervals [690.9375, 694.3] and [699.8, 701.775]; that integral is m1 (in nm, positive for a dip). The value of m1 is 0.06 nm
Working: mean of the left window 19.8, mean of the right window 20.4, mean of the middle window 19.7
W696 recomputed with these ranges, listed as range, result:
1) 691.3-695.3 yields 19.4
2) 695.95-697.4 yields 19.7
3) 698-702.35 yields 20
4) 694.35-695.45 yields 19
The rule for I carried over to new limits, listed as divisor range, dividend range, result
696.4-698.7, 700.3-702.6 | 1.04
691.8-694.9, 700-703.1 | 1.08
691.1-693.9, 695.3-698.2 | 1.03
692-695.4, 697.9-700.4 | 1.05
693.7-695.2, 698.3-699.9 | 1.06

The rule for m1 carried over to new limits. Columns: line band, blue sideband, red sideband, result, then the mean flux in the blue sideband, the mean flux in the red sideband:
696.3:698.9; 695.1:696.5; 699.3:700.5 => 0.09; 20.2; 20.5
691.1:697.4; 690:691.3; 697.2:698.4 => 0.07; 20.3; 19.5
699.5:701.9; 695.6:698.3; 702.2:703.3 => -0.04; 20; 20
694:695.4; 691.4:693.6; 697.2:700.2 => 0.05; 19.7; 19.7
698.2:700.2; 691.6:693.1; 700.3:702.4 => 0.02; 19.4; 20.2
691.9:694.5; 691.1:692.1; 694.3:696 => 0.10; 20.5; 19.7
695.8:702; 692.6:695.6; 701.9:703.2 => -0.05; 19.3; 20.1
